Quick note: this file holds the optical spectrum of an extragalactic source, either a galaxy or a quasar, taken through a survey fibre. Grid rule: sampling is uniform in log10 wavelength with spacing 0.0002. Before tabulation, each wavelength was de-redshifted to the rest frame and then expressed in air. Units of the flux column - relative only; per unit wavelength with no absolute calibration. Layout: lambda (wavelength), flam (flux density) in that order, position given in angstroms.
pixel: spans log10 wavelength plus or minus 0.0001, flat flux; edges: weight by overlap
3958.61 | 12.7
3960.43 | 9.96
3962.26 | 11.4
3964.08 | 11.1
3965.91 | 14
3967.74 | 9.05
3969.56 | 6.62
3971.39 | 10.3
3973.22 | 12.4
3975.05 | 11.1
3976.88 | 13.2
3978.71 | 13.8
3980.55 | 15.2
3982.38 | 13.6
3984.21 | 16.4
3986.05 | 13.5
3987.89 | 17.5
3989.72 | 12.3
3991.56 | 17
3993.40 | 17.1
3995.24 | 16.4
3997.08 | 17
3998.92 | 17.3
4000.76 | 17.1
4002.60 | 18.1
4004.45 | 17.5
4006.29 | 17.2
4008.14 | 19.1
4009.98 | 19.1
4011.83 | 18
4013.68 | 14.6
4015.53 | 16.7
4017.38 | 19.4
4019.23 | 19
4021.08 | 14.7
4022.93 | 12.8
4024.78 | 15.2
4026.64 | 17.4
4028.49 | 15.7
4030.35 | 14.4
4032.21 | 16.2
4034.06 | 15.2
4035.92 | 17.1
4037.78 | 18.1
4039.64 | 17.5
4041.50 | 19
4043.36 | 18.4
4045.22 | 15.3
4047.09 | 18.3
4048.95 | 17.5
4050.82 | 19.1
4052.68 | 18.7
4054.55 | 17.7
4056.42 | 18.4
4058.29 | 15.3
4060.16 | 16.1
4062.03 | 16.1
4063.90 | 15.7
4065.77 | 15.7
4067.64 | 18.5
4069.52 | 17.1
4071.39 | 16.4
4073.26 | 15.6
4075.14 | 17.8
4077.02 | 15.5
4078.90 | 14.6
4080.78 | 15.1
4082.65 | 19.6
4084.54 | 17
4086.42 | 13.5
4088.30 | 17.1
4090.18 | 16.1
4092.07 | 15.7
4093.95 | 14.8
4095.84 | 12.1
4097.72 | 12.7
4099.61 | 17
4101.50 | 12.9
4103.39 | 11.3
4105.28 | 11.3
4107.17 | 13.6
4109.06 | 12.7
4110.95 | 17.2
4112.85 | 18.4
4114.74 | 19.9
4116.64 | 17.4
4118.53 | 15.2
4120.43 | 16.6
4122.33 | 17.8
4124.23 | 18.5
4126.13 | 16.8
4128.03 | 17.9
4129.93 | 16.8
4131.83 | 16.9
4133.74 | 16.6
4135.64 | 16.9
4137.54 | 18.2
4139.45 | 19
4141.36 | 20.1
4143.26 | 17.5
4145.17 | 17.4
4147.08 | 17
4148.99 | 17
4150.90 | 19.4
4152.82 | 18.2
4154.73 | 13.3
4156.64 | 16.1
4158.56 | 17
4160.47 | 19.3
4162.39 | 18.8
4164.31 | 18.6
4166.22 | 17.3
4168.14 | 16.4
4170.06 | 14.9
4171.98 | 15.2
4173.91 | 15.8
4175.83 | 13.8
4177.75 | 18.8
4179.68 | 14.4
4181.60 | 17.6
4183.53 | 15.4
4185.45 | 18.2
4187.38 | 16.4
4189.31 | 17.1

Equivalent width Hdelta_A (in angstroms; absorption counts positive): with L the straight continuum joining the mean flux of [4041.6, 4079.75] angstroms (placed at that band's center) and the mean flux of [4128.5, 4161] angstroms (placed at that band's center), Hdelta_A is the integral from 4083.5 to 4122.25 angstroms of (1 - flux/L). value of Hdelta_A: 4.49 angstroms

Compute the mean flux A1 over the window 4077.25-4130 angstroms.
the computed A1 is 15.7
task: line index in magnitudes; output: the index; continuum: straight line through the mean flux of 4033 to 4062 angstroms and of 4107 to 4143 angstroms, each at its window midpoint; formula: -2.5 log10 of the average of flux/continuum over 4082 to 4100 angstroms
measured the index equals 0.12 mag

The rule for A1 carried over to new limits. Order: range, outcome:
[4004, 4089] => 16.8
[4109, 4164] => 17.5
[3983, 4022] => 16.9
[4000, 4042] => 16.9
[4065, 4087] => 16.4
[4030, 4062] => 17.2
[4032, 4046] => 17.2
